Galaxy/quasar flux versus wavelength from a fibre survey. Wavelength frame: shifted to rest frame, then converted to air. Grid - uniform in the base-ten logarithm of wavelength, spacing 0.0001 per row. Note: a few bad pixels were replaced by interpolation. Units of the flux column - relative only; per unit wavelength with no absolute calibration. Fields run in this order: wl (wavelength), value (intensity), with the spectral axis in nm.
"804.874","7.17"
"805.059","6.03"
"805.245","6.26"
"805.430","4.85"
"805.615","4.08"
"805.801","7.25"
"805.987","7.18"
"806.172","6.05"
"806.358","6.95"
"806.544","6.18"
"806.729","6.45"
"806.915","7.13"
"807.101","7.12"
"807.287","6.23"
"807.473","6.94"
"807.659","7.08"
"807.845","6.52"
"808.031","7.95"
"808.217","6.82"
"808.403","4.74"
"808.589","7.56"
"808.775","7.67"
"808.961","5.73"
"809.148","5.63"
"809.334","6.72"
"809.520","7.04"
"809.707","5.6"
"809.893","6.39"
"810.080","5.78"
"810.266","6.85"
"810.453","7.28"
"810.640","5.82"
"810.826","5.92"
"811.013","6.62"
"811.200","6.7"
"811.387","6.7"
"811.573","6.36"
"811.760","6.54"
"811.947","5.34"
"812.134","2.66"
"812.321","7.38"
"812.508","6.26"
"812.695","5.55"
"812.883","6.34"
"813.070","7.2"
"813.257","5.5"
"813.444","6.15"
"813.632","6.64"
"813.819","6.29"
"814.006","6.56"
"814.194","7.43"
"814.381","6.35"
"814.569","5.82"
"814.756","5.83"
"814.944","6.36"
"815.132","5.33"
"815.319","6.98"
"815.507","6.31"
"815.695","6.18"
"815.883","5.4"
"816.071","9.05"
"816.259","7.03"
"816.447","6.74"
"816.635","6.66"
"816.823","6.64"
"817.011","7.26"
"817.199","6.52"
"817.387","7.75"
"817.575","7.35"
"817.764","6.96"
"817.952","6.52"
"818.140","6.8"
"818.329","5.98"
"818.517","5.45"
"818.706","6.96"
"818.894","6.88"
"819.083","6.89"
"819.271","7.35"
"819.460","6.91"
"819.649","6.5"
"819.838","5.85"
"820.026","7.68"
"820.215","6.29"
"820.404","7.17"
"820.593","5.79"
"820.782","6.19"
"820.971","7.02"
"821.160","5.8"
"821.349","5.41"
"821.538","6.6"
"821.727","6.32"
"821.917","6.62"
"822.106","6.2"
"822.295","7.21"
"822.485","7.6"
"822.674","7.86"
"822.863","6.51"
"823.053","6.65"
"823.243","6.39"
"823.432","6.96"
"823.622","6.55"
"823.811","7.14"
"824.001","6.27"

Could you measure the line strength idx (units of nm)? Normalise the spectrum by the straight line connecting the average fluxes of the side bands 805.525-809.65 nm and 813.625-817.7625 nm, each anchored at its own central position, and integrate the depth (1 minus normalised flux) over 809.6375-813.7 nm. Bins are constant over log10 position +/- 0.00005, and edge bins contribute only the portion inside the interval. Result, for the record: 0.28 nm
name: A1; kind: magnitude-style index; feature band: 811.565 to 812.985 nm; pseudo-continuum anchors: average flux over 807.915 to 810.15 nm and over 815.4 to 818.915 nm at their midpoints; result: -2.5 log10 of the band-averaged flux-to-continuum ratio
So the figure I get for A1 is 0.14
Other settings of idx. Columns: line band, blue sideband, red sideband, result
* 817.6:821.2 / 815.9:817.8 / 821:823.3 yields 0.144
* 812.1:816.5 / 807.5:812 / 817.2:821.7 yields 0.131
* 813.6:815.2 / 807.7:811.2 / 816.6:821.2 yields 0.075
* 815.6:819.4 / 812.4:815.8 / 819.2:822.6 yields -0.227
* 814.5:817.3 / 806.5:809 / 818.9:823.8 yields 0.063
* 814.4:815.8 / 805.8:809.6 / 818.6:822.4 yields 0.107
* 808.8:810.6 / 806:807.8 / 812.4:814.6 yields 0.051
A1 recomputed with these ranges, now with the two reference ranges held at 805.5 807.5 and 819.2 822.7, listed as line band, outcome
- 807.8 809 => -0.05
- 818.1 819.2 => 0.02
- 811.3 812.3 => 0.16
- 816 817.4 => -0.09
